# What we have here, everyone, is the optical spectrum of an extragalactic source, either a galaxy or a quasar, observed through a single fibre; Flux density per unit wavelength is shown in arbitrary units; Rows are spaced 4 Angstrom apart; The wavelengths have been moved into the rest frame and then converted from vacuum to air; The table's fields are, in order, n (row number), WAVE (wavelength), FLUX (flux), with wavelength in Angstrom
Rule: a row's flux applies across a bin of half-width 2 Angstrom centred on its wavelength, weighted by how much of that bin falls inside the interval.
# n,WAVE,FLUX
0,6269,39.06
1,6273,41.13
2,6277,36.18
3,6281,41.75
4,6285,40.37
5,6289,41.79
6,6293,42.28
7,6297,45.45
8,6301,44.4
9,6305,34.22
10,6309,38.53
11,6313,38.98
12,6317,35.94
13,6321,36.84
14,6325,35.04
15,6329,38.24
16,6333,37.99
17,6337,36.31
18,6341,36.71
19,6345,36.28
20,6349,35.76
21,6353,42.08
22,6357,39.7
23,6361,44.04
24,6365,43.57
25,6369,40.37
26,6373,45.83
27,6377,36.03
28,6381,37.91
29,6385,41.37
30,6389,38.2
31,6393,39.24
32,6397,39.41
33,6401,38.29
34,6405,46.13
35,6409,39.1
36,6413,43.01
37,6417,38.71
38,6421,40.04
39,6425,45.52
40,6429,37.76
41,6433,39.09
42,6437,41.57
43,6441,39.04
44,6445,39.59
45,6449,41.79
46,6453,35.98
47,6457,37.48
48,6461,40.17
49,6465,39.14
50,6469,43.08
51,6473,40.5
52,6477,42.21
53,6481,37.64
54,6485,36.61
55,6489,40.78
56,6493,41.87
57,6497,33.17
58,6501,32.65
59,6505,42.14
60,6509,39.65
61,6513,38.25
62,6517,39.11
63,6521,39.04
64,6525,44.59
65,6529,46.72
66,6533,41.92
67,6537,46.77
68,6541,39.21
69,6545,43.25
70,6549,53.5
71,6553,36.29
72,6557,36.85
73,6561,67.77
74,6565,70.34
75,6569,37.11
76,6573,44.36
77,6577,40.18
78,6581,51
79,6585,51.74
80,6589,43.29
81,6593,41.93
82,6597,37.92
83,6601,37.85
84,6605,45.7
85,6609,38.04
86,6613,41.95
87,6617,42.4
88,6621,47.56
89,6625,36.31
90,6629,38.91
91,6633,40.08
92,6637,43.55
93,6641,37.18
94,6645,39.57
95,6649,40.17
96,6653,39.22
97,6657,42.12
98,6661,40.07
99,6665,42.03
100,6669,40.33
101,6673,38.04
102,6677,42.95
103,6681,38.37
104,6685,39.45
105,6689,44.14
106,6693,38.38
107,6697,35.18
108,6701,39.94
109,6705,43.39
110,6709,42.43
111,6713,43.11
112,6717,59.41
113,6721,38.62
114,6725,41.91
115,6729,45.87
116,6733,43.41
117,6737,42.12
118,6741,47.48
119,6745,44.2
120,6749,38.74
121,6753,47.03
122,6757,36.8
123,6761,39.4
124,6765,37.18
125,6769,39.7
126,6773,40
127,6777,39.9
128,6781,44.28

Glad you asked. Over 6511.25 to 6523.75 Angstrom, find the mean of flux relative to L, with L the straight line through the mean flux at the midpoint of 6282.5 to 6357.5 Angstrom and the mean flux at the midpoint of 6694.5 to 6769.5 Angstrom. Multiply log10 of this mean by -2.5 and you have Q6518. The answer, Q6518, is 0.04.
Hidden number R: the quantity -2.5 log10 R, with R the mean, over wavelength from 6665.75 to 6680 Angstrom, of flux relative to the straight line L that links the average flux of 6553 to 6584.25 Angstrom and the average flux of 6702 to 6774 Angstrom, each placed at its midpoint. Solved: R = 0.120 mag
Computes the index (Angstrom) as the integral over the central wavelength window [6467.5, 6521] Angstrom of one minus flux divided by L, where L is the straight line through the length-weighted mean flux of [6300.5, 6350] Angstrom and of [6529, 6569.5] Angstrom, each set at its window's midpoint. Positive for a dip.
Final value 7.2 Angstrom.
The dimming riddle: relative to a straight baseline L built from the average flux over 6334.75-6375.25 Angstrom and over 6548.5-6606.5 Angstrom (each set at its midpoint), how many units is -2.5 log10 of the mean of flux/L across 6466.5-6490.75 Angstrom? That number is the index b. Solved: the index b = 0.09 mag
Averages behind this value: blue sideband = 40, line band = 40.1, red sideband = 46.2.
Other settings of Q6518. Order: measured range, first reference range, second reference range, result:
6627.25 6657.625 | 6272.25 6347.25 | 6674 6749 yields 0.052 mag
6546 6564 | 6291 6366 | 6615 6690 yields -0.228 mag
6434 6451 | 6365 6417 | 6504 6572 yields 0.042 mag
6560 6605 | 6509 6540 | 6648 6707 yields -0.139 mag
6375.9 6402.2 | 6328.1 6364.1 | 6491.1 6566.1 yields 0.031 mag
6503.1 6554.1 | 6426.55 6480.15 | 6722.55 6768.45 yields -0.054 mag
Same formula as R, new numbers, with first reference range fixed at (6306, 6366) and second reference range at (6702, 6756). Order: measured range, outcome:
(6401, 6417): -0.06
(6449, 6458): 0.06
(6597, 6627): 0.03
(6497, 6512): 0.09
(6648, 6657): 0.07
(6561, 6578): -0.21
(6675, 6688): 0.08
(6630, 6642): 0.06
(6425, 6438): -0.01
